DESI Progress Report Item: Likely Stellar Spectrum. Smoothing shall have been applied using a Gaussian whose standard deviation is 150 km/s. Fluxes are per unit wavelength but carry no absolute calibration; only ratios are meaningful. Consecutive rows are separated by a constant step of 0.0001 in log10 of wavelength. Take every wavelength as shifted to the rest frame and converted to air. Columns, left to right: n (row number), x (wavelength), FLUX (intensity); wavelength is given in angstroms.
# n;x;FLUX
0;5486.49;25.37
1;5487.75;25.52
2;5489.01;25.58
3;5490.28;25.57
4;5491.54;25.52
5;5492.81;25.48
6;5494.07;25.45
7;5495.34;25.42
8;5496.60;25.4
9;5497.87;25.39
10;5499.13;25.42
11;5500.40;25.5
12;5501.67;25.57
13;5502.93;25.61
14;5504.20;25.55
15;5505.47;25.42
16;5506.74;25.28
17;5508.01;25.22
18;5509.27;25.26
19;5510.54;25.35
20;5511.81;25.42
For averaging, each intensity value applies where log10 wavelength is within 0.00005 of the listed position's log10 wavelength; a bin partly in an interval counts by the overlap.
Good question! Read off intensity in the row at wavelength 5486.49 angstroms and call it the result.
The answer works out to 25.37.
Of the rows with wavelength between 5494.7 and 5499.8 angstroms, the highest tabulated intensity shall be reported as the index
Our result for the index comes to 25.42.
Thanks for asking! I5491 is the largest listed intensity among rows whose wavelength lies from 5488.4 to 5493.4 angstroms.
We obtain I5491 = 25.58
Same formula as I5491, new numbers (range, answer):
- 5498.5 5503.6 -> 25.61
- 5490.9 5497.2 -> 25.52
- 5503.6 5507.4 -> 25.55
